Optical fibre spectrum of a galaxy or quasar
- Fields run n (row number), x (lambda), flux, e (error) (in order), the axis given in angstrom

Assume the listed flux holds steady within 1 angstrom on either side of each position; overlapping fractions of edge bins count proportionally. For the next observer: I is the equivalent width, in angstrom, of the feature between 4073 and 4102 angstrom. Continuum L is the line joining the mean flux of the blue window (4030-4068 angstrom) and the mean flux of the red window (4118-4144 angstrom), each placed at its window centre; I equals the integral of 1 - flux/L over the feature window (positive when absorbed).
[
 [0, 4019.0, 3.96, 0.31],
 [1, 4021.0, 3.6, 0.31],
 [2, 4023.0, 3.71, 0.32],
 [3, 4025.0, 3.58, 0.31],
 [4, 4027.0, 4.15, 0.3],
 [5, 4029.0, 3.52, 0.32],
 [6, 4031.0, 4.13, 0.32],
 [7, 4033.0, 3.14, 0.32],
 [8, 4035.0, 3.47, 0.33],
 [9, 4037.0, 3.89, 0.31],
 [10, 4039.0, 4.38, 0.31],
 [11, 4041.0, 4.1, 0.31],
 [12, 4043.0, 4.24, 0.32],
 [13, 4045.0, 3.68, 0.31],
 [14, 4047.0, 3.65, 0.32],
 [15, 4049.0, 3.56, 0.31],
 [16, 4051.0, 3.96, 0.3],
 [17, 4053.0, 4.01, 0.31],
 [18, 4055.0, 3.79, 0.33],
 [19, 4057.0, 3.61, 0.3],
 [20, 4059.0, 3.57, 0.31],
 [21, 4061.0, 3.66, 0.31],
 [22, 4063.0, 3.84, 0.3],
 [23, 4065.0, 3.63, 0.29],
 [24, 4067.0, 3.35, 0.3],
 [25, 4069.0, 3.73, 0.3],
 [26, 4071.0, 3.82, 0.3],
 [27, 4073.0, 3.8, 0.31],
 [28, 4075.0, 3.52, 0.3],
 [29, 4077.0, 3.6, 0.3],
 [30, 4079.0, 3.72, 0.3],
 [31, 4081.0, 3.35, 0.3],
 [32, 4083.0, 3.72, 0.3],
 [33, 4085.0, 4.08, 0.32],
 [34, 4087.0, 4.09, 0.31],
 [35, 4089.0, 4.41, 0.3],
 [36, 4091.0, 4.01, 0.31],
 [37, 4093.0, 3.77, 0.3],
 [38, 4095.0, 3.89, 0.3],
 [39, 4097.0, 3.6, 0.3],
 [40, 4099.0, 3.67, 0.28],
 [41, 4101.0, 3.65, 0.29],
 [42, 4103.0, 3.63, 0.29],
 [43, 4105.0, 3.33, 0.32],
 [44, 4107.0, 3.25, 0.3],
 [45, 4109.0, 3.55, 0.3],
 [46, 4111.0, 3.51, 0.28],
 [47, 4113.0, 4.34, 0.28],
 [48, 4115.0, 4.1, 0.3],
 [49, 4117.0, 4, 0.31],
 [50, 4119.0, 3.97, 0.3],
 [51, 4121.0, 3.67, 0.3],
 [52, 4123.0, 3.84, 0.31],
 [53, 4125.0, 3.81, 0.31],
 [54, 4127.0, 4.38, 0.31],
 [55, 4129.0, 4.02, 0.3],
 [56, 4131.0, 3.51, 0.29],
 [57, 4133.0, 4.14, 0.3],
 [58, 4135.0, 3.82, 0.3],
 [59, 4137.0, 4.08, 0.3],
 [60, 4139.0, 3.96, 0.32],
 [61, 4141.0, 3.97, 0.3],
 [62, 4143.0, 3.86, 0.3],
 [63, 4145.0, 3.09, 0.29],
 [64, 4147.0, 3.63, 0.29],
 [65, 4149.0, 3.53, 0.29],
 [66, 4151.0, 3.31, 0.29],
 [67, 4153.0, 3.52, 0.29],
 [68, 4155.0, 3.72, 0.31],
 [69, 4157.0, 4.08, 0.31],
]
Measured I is 0.39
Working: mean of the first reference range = 3.77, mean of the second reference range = 3.93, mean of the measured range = 3.79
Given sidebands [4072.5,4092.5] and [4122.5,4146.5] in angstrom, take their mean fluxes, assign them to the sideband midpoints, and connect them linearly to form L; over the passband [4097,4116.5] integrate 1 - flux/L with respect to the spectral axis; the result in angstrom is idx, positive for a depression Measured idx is 0.9 angstrom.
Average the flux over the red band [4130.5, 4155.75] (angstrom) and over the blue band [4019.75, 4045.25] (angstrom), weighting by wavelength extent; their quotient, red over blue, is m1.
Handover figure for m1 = 1.0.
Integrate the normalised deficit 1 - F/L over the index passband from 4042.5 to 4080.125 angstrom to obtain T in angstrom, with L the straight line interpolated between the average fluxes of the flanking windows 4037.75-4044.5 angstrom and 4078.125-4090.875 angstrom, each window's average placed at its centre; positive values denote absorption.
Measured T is 3.15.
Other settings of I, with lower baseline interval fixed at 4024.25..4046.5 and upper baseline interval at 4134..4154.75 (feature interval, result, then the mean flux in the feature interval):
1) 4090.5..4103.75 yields 0.0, 3.74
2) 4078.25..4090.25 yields -0.4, 3.9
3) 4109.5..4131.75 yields -1.2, 3.92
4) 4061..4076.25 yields 0.5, 3.67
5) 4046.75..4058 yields 0.1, 3.77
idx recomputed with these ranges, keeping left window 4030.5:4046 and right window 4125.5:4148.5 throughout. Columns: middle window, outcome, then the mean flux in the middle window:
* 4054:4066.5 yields 0.6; 3.67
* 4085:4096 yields -0.5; 4.04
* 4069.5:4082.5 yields 0.7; 3.64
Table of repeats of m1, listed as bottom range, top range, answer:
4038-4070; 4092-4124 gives 0.98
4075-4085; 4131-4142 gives 1.09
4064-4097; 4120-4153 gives 1.00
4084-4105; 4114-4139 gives 1.02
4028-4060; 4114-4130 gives 1.05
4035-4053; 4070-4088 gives 0.96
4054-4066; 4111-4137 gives 1.07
